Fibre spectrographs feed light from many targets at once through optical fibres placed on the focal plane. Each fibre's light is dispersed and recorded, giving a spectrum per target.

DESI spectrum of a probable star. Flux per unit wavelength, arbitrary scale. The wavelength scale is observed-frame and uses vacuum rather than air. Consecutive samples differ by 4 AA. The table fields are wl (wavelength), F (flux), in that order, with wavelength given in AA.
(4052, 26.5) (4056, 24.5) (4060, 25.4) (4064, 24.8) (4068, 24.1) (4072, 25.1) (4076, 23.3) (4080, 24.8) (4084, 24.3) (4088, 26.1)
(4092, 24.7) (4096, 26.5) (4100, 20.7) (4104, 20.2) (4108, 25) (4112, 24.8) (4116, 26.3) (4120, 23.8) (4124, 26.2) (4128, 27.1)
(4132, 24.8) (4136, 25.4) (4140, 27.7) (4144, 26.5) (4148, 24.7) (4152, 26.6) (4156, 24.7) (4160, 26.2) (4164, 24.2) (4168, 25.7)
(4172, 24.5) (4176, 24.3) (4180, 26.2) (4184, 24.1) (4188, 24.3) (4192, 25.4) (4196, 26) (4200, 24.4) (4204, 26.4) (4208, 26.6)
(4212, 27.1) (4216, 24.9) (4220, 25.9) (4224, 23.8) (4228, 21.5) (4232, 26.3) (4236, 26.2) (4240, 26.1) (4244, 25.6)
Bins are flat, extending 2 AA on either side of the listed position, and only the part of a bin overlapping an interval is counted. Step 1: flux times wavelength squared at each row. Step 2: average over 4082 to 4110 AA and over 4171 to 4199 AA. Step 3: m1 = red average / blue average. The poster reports 1.1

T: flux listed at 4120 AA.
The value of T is 23.8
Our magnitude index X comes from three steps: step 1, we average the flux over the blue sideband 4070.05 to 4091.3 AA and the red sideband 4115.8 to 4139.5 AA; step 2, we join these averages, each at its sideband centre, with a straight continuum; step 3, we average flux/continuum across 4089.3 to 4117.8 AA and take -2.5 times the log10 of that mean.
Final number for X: 0.05 mag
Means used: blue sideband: 24.7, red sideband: 25.7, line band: 24.1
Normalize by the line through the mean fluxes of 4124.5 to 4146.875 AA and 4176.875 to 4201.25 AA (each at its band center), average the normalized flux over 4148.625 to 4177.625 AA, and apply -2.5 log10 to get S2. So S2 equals 0.02 mag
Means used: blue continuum 26.2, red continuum 25.1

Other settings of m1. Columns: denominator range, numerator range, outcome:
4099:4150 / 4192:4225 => 1.07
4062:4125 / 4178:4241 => 1.10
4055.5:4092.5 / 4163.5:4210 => 1.08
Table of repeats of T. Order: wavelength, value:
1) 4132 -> 24.8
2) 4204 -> 26.4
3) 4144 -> 26.5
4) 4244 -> 25.6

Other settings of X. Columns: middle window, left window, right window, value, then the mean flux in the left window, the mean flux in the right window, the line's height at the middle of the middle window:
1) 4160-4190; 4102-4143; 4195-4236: 0.02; 25.2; 25.3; 25.3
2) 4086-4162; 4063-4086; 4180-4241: -0.02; 24.4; 25.3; 24.7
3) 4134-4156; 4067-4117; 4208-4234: -0.06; 24.3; 25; 24.6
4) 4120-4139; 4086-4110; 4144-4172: -0.05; 23.9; 25.4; 24.7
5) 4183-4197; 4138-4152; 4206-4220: 0.05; 26.3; 26.2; 26.2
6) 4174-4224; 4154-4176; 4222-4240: -0.03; 25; 24.6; 24.8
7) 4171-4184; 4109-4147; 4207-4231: 0.02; 25.8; 25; 25.3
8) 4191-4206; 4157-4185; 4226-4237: -0.03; 25.1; 24.5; 24.8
